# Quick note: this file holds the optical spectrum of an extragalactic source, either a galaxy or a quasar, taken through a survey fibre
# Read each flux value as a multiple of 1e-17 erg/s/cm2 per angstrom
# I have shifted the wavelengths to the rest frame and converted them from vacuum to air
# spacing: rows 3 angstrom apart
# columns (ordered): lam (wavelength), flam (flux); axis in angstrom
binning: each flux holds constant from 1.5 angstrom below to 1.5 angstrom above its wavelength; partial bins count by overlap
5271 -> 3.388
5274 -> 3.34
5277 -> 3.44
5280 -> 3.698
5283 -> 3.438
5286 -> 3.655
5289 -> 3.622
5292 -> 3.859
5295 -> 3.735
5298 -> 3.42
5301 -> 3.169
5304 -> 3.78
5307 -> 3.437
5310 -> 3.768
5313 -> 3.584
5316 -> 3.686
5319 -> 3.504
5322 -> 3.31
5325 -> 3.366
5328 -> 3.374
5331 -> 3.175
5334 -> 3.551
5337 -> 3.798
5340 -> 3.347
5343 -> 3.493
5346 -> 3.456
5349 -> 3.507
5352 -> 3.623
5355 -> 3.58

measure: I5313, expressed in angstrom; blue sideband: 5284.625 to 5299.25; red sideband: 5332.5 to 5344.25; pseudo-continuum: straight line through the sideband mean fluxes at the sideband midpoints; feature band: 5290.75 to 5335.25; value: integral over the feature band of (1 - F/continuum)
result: 1.2 angstrom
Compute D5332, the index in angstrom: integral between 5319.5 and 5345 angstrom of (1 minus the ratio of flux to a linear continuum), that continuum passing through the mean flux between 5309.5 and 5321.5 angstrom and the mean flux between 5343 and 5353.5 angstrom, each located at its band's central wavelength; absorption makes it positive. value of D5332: 0.9 angstrom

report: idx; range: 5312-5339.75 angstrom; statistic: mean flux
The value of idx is 3.48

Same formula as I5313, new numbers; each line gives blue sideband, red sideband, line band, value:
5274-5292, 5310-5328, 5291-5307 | -0.1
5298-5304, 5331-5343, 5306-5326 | -0.5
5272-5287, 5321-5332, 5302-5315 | -0.9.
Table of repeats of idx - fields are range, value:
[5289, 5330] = 3.54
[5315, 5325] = 3.47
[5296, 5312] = 3.52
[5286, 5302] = 3.58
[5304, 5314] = 3.62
